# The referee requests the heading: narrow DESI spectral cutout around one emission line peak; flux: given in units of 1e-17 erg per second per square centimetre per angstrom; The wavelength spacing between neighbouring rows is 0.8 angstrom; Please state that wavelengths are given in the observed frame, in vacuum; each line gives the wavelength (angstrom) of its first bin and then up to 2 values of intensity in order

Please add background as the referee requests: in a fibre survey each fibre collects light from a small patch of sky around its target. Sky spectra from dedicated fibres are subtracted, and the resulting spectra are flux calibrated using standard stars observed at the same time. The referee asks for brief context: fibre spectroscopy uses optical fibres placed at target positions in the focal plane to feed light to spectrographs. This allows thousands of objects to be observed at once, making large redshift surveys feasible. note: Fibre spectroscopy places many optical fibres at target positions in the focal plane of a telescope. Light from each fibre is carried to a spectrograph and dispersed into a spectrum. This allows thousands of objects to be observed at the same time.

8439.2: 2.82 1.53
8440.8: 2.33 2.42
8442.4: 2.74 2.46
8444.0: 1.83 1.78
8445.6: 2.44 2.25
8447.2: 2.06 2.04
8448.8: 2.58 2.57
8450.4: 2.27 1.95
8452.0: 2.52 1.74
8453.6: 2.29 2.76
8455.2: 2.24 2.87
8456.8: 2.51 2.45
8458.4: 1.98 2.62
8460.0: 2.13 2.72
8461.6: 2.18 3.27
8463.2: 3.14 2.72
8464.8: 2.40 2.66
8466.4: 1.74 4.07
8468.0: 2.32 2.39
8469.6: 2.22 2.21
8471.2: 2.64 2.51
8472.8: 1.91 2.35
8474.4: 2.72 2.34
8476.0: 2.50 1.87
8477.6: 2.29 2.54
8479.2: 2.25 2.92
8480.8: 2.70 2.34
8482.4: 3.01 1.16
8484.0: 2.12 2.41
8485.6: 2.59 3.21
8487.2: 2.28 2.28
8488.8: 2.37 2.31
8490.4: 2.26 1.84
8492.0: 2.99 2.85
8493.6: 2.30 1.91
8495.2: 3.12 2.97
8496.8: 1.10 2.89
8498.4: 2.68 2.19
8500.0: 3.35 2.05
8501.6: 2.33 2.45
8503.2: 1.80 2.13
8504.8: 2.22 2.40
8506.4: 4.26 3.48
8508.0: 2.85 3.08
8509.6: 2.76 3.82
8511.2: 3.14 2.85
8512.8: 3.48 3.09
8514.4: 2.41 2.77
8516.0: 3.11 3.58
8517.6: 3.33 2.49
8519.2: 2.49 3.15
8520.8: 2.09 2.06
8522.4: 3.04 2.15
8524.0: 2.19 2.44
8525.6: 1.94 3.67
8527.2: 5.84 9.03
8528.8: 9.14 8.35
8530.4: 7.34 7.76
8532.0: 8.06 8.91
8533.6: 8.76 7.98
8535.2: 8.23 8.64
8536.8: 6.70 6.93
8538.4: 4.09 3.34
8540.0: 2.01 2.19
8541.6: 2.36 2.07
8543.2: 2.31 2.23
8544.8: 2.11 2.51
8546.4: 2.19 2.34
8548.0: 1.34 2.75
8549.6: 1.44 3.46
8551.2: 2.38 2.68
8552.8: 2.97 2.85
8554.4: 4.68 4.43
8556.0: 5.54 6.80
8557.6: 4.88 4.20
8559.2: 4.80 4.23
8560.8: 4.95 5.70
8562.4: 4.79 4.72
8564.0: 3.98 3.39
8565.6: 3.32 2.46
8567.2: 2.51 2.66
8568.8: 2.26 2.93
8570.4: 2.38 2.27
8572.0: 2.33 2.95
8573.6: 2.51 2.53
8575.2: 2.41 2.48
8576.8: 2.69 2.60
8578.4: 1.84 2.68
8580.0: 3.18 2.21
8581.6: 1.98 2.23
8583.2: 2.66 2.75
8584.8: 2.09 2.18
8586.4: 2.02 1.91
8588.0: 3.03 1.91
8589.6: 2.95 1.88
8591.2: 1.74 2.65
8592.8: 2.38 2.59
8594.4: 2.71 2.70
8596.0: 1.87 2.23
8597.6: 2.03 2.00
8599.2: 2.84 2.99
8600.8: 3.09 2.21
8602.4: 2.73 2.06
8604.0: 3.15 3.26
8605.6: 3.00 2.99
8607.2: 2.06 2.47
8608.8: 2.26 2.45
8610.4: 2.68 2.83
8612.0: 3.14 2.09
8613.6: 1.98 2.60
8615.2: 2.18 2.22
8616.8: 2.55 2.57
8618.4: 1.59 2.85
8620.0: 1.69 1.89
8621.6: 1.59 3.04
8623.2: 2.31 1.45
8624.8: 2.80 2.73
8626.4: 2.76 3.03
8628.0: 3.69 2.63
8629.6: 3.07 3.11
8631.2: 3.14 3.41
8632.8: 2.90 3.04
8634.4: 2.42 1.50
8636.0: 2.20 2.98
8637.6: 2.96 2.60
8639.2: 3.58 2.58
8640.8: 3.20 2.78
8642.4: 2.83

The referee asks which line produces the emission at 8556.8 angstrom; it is [N II] 6583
